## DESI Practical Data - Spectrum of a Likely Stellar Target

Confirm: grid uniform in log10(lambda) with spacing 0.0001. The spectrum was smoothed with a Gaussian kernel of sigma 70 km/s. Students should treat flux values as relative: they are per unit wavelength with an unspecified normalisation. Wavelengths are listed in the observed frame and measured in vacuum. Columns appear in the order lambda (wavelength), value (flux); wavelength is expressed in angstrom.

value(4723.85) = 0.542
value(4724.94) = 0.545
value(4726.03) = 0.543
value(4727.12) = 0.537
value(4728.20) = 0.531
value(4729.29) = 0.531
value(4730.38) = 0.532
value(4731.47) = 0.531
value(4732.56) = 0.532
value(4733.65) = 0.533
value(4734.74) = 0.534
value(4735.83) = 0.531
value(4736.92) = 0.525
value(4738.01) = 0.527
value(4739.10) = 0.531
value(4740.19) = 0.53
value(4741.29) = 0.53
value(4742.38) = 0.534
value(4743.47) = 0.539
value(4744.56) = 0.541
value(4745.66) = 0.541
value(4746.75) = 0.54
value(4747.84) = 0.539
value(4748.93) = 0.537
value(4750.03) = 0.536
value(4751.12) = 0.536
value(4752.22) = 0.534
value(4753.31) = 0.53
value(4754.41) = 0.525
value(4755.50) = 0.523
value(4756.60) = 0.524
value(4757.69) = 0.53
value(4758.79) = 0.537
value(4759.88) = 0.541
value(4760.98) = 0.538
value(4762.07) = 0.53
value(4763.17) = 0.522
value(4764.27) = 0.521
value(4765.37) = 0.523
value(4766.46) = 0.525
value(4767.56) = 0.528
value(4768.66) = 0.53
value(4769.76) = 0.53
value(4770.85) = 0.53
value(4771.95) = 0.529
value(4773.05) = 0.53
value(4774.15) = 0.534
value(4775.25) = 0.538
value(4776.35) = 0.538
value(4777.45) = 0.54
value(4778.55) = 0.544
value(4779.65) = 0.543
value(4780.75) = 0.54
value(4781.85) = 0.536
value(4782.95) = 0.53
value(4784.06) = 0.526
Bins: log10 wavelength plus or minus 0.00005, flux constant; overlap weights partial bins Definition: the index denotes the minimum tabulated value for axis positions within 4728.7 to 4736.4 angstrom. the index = 0.531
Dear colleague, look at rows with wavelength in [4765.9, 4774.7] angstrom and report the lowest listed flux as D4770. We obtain 0.525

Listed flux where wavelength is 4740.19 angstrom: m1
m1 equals 0.53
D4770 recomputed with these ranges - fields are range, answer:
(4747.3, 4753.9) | 0.53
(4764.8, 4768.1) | 0.523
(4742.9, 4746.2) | 0.539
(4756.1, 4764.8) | 0.521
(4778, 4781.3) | 0.54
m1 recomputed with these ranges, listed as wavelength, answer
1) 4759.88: 0.541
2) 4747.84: 0.539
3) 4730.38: 0.532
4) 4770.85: 0.53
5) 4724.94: 0.545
